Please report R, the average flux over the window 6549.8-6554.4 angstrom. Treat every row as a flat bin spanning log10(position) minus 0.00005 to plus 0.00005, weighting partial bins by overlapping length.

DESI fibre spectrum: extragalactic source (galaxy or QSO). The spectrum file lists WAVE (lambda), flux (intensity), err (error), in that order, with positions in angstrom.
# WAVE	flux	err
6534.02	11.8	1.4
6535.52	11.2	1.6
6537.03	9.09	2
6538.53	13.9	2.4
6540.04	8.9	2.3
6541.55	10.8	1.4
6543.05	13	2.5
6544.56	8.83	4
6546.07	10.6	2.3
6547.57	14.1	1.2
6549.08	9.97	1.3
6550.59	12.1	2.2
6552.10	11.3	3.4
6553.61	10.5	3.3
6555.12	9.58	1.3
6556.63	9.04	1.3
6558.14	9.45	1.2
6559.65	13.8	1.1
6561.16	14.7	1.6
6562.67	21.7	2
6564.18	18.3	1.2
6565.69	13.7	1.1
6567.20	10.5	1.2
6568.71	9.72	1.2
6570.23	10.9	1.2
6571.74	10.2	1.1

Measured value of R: 11.3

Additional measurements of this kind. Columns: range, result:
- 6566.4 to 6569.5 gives 10.2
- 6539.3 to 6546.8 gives 10.4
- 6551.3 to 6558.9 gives 9.98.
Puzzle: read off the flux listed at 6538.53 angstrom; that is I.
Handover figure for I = 13.9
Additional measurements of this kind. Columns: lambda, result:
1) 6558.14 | 9.45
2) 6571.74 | 10.2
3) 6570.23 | 10.9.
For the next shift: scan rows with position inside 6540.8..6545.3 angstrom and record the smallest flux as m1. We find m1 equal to 8.83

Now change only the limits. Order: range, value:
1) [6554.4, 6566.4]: 9.04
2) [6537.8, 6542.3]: 8.9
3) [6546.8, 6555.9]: 9.58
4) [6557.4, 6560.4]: 9.45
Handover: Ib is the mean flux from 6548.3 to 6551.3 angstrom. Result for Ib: 11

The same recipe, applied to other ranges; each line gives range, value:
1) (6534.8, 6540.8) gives 10.8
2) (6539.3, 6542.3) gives 9.85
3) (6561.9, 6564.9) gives 20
